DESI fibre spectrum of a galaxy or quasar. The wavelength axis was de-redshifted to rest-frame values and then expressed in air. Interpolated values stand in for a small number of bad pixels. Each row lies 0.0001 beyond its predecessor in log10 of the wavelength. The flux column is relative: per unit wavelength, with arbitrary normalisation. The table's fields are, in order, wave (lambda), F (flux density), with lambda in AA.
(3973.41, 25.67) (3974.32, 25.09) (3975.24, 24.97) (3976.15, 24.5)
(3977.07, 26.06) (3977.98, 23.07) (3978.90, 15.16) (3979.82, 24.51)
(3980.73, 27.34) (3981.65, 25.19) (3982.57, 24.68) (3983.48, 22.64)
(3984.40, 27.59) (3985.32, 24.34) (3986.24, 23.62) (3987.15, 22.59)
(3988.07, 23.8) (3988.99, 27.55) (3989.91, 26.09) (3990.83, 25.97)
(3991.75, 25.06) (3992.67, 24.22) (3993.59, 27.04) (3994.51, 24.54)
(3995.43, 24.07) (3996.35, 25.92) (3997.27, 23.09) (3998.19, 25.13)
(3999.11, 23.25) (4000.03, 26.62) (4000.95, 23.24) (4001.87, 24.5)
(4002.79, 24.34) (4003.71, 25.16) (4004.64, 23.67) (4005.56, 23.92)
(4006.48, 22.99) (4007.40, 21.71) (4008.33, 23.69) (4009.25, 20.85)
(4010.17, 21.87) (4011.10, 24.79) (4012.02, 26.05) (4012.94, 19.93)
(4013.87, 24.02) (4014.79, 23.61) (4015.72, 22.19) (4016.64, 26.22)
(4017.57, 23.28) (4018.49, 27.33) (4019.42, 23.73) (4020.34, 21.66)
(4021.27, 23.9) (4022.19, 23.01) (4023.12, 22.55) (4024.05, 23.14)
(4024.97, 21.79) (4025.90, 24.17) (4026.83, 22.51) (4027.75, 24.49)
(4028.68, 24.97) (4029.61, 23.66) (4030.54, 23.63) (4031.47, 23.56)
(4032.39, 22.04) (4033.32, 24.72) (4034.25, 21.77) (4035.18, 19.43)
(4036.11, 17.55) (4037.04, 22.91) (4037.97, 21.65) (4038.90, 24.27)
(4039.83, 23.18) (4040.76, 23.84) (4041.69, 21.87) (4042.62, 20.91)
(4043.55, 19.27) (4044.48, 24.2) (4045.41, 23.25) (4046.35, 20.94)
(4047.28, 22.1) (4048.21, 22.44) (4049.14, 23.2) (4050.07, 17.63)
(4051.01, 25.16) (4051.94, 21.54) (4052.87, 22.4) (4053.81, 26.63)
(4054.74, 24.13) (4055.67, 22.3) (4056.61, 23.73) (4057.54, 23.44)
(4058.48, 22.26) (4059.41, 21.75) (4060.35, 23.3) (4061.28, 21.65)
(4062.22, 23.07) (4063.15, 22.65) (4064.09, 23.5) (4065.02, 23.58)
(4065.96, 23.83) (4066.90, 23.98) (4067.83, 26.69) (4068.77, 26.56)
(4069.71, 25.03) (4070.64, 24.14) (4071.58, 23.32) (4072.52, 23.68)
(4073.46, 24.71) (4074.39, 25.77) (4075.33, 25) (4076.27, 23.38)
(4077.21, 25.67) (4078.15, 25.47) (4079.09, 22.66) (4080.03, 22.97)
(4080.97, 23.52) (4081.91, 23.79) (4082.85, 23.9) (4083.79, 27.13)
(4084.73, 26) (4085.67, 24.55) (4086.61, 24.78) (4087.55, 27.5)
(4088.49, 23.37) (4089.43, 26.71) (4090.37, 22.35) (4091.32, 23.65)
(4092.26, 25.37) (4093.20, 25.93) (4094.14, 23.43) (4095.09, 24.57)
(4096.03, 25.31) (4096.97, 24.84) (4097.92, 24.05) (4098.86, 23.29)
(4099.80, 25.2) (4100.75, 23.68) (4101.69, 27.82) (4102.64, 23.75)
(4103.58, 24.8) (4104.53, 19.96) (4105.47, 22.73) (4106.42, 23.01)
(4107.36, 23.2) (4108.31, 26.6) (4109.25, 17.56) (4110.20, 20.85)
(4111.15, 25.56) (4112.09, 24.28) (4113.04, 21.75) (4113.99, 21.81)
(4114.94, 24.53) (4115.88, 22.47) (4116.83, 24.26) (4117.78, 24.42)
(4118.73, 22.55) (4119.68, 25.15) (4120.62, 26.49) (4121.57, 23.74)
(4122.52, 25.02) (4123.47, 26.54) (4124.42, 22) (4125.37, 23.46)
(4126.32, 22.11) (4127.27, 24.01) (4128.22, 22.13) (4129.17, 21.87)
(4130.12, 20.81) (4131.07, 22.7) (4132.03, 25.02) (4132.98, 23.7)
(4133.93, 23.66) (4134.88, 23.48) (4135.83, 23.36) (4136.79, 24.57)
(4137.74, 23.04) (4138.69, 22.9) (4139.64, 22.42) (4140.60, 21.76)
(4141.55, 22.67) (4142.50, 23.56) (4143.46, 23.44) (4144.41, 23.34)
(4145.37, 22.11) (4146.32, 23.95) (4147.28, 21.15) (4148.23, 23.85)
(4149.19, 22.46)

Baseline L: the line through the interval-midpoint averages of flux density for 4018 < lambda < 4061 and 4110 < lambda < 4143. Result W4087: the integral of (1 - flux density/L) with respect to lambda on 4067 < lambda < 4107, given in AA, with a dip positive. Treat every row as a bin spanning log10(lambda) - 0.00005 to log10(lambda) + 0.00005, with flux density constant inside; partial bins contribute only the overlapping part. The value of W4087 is -2.41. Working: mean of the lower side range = 22.8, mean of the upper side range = 23.4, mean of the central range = 24.5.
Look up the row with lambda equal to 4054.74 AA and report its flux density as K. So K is 24.13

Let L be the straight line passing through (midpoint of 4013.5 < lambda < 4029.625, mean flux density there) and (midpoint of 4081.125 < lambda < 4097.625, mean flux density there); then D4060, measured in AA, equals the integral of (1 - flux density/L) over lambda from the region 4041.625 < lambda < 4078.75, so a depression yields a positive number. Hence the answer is 1.51 AA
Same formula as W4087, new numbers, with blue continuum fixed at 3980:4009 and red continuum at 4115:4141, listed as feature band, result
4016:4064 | 2.7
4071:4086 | -0.4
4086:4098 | -0.5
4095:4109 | -0.2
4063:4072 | -0.1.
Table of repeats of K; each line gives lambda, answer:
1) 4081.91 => 23.79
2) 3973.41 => 25.67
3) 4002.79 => 24.34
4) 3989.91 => 26.09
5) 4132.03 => 25.02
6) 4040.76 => 23.84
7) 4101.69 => 27.82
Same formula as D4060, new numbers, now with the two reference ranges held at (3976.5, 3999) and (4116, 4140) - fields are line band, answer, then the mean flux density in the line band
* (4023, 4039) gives 1.0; 22.7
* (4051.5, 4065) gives 0.6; 23.1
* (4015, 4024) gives 0.2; 23.7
